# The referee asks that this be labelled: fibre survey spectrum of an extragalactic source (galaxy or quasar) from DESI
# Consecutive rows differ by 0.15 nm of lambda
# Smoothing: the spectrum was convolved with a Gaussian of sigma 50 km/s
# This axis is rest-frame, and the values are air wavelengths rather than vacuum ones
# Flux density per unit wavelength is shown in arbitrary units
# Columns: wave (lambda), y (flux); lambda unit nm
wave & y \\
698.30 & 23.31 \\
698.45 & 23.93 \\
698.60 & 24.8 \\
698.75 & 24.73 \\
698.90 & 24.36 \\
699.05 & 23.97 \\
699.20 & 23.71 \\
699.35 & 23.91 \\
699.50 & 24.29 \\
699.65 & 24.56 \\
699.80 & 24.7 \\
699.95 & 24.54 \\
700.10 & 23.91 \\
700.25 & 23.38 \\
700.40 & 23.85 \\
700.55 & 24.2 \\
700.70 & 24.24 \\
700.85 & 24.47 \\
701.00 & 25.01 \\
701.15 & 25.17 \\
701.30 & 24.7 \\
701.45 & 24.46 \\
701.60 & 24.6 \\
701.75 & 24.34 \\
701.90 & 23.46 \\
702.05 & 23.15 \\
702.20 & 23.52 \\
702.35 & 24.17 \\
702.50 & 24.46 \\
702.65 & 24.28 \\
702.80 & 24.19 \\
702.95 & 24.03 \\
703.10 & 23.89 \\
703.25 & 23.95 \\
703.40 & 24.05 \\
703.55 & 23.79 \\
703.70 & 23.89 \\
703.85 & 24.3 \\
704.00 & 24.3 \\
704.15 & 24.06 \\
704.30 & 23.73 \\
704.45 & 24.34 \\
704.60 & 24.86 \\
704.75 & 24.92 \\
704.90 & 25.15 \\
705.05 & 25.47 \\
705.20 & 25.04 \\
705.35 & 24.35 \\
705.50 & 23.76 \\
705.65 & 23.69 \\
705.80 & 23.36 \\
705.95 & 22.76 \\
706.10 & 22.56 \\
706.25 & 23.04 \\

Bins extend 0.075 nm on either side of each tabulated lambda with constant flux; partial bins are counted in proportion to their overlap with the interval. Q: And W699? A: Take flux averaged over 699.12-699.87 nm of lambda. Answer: 24.2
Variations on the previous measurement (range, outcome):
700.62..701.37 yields 24.7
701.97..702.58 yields 23.8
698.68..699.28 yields 24.2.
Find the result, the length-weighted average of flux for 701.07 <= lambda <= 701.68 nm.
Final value 24.7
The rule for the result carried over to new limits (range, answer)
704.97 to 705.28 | 25.2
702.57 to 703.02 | 24.2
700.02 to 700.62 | 23.8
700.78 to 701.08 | 24.8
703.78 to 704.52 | 24.1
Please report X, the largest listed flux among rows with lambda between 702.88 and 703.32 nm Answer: 24.03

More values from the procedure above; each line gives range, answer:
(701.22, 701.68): 24.7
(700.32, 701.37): 25.17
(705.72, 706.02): 23.36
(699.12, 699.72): 24.56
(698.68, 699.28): 24.73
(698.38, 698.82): 24.8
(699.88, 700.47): 24.54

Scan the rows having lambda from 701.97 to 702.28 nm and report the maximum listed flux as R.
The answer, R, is 23.52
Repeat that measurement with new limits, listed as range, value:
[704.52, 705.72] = 25.47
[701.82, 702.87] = 24.46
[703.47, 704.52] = 24.34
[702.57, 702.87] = 24.28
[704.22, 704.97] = 25.15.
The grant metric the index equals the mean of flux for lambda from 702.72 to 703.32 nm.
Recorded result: 24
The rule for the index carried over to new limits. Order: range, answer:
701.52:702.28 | 23.8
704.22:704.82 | 24.5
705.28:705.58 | 24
